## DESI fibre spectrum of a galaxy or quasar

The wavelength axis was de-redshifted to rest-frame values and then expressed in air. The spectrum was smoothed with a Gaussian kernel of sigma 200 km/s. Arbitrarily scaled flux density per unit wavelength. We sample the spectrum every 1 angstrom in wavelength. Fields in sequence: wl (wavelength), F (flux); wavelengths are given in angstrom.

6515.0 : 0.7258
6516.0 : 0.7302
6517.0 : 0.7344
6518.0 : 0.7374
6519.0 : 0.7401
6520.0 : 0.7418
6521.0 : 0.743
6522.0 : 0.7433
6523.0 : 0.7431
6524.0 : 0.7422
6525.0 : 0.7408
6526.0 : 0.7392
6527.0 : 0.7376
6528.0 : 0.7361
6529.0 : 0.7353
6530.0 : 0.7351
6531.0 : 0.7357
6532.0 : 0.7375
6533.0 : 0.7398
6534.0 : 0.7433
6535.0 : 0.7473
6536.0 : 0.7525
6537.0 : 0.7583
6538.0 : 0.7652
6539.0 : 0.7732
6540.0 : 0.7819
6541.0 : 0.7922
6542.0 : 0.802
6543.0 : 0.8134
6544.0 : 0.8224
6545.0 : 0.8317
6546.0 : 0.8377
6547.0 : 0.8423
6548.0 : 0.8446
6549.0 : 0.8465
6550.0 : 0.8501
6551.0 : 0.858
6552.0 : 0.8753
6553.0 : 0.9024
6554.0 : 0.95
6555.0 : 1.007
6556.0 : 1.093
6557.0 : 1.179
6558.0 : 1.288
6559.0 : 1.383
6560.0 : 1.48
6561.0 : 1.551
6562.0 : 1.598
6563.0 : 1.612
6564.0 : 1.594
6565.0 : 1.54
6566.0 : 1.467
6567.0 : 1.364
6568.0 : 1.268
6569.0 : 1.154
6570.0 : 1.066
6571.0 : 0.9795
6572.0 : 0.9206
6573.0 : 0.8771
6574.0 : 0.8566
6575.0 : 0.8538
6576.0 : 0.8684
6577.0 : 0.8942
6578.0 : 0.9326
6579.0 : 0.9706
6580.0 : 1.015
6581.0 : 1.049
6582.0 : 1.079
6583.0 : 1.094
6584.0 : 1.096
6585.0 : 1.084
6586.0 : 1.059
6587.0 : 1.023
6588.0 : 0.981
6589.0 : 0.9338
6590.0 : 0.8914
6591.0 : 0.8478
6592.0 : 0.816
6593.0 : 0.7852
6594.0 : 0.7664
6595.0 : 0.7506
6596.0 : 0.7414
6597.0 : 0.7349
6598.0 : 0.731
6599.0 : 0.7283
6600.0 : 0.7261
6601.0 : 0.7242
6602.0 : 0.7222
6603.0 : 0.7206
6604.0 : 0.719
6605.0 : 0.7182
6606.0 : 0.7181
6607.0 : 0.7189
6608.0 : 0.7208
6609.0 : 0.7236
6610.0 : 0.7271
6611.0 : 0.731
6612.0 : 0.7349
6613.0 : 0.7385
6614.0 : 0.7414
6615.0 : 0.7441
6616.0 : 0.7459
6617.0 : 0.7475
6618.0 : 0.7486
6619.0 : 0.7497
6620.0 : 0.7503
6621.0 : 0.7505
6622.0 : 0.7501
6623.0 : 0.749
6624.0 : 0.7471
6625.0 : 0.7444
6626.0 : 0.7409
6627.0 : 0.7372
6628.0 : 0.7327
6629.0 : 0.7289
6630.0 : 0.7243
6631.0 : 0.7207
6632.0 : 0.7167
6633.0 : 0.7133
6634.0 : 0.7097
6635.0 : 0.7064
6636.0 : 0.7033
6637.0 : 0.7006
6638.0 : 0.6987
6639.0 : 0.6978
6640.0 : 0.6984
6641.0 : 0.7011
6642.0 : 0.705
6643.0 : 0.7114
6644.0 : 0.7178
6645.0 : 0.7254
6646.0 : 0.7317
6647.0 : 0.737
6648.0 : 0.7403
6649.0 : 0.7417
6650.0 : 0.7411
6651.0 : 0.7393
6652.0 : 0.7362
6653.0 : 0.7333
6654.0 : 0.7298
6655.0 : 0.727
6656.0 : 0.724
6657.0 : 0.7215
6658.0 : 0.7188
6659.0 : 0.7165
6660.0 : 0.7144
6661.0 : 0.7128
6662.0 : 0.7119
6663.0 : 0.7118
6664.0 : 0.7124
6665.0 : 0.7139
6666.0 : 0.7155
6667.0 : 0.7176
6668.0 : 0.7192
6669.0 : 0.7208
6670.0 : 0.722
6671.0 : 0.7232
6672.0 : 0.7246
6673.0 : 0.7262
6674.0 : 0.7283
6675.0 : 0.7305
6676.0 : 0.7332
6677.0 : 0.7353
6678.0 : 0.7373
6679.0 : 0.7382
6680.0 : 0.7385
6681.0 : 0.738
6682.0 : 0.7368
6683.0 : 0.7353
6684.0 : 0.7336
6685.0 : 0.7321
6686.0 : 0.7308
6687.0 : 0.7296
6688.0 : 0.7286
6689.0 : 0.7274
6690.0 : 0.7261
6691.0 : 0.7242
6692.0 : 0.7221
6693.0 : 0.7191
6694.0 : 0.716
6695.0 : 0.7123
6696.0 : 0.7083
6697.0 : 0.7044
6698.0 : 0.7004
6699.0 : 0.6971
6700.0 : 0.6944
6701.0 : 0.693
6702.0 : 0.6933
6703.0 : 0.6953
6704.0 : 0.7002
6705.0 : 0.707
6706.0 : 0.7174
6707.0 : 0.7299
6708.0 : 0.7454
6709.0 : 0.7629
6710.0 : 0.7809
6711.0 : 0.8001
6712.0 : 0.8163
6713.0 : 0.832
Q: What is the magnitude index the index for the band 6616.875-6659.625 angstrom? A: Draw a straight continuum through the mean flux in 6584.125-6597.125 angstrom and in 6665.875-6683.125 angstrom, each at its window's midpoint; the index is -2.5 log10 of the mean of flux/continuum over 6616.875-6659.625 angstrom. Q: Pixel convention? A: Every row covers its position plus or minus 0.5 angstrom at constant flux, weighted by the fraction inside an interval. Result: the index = 0.10 mag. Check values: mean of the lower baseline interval 0.888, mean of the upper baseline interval 0.729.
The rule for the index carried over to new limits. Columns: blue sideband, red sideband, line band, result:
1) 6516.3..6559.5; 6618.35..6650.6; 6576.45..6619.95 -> -0.08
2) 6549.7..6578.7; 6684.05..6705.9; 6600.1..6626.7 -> 0.32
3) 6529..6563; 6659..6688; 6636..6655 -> 0.07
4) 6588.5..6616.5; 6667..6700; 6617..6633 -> 0.01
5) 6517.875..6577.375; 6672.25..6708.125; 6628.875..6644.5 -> 0.14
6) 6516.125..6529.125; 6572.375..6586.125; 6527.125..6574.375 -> -0.15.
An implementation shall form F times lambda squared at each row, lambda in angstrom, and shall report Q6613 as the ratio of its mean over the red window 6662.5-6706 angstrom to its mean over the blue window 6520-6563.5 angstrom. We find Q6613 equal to 0.83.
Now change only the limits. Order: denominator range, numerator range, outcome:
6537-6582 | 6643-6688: 0.72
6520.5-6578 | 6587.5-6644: 0.79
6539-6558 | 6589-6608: 0.86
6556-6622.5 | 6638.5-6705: 0.78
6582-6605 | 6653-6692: 0.87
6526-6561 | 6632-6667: 0.84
